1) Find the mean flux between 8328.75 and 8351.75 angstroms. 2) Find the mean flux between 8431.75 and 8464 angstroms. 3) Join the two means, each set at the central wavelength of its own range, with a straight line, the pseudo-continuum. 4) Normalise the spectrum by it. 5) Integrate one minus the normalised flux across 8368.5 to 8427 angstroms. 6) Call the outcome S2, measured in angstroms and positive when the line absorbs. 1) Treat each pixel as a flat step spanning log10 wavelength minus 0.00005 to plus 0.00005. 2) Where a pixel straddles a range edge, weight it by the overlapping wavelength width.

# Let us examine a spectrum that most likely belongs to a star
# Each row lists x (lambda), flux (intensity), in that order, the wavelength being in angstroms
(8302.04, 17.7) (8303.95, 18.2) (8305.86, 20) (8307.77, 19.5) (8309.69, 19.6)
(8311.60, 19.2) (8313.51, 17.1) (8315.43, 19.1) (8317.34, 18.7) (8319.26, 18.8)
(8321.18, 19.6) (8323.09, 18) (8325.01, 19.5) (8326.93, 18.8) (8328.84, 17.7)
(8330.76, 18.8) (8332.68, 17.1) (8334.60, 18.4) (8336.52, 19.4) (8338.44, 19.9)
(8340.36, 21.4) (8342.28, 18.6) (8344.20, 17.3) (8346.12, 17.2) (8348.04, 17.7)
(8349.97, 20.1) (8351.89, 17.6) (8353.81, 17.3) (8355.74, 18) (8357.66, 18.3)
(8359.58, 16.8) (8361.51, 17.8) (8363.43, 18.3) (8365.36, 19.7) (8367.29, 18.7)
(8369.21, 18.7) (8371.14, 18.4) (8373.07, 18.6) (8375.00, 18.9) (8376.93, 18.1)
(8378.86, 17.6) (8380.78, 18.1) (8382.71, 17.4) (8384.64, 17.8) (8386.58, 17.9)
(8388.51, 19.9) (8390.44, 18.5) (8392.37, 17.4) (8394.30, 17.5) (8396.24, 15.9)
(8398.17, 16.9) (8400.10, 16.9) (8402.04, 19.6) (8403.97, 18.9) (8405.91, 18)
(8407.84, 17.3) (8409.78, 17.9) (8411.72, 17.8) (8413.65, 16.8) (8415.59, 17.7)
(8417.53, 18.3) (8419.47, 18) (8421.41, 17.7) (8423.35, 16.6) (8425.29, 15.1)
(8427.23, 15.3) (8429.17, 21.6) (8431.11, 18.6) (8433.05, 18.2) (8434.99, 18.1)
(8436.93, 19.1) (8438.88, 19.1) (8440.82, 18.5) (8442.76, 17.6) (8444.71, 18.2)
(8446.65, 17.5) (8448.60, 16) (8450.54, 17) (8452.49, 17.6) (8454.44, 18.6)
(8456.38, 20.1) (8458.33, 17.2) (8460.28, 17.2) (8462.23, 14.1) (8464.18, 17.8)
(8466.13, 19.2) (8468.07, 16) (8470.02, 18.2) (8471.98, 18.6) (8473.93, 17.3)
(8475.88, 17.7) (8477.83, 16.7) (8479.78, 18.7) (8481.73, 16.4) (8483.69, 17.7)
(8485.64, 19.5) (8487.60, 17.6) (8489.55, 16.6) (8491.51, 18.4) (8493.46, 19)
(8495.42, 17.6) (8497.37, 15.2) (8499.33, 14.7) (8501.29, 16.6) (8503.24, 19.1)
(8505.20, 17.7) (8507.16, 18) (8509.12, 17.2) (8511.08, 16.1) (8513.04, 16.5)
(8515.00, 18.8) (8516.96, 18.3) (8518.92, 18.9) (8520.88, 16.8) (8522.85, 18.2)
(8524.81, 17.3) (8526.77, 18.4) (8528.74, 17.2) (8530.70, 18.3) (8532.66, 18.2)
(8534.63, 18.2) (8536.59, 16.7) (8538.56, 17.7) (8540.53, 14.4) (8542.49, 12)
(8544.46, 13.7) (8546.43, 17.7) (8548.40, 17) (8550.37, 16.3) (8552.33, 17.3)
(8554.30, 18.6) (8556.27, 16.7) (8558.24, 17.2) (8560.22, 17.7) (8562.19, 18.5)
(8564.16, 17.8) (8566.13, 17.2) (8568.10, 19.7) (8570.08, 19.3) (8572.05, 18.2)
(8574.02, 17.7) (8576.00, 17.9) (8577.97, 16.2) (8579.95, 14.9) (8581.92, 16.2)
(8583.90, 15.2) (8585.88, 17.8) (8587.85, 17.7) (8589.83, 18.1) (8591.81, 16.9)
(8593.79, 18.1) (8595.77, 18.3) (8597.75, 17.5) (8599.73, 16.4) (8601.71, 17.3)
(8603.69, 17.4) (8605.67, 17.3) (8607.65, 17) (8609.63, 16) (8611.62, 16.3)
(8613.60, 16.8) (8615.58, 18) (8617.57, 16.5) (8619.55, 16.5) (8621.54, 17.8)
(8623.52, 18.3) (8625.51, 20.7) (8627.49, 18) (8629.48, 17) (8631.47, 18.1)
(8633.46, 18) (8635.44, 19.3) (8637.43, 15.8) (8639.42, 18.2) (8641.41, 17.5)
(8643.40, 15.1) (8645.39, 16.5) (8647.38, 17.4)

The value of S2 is 1.28 angstroms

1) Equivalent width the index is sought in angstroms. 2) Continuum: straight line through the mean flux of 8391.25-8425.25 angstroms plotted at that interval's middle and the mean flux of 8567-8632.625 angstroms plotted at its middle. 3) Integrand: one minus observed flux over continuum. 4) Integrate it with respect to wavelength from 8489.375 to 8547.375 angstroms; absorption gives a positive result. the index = 1.2 angstroms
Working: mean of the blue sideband 17.5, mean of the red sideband 17.4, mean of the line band 17.1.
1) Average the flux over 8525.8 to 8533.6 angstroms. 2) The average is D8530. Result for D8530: 18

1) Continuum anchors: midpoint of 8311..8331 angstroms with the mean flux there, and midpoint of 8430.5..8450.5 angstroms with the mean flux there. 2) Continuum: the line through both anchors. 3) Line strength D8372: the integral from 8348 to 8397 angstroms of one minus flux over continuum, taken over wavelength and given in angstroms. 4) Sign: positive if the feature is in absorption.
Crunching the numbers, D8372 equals 0.67 angstroms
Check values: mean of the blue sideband 18.6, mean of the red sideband 18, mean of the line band 18.1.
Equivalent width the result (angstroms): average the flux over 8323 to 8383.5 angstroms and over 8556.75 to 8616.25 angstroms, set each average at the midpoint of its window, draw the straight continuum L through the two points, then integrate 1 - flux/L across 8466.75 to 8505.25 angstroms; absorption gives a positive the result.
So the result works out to 0.7 angstroms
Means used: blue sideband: 18.4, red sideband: 17.3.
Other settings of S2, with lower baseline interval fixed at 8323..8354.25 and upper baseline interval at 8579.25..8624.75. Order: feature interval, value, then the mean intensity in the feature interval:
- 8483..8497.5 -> -0.11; 17.9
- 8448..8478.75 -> 0.66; 17.5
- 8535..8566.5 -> 1.26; 16.7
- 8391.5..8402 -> 0.62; 17.1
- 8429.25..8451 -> -0.21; 18.2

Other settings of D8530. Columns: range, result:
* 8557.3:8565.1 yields 17.8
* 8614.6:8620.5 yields 17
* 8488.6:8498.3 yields 17.4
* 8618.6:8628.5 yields 18.3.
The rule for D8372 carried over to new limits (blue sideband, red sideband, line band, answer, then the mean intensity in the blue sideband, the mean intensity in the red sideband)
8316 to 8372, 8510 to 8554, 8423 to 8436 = 0.10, 18.5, 17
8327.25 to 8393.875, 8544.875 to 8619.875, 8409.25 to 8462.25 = 0.64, 18.3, 17.3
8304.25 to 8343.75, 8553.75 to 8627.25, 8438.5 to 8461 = 0.46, 18.9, 17.5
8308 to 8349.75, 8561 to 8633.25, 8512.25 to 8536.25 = -0.14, 18.7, 17.5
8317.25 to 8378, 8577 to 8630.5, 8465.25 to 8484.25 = 0.22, 18.5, 17.2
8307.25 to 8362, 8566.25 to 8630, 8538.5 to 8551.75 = 1.64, 18.5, 17.4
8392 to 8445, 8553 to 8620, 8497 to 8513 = 0.63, 17.8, 17.3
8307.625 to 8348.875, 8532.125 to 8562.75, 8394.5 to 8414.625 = 0.44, 18.7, 16.7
